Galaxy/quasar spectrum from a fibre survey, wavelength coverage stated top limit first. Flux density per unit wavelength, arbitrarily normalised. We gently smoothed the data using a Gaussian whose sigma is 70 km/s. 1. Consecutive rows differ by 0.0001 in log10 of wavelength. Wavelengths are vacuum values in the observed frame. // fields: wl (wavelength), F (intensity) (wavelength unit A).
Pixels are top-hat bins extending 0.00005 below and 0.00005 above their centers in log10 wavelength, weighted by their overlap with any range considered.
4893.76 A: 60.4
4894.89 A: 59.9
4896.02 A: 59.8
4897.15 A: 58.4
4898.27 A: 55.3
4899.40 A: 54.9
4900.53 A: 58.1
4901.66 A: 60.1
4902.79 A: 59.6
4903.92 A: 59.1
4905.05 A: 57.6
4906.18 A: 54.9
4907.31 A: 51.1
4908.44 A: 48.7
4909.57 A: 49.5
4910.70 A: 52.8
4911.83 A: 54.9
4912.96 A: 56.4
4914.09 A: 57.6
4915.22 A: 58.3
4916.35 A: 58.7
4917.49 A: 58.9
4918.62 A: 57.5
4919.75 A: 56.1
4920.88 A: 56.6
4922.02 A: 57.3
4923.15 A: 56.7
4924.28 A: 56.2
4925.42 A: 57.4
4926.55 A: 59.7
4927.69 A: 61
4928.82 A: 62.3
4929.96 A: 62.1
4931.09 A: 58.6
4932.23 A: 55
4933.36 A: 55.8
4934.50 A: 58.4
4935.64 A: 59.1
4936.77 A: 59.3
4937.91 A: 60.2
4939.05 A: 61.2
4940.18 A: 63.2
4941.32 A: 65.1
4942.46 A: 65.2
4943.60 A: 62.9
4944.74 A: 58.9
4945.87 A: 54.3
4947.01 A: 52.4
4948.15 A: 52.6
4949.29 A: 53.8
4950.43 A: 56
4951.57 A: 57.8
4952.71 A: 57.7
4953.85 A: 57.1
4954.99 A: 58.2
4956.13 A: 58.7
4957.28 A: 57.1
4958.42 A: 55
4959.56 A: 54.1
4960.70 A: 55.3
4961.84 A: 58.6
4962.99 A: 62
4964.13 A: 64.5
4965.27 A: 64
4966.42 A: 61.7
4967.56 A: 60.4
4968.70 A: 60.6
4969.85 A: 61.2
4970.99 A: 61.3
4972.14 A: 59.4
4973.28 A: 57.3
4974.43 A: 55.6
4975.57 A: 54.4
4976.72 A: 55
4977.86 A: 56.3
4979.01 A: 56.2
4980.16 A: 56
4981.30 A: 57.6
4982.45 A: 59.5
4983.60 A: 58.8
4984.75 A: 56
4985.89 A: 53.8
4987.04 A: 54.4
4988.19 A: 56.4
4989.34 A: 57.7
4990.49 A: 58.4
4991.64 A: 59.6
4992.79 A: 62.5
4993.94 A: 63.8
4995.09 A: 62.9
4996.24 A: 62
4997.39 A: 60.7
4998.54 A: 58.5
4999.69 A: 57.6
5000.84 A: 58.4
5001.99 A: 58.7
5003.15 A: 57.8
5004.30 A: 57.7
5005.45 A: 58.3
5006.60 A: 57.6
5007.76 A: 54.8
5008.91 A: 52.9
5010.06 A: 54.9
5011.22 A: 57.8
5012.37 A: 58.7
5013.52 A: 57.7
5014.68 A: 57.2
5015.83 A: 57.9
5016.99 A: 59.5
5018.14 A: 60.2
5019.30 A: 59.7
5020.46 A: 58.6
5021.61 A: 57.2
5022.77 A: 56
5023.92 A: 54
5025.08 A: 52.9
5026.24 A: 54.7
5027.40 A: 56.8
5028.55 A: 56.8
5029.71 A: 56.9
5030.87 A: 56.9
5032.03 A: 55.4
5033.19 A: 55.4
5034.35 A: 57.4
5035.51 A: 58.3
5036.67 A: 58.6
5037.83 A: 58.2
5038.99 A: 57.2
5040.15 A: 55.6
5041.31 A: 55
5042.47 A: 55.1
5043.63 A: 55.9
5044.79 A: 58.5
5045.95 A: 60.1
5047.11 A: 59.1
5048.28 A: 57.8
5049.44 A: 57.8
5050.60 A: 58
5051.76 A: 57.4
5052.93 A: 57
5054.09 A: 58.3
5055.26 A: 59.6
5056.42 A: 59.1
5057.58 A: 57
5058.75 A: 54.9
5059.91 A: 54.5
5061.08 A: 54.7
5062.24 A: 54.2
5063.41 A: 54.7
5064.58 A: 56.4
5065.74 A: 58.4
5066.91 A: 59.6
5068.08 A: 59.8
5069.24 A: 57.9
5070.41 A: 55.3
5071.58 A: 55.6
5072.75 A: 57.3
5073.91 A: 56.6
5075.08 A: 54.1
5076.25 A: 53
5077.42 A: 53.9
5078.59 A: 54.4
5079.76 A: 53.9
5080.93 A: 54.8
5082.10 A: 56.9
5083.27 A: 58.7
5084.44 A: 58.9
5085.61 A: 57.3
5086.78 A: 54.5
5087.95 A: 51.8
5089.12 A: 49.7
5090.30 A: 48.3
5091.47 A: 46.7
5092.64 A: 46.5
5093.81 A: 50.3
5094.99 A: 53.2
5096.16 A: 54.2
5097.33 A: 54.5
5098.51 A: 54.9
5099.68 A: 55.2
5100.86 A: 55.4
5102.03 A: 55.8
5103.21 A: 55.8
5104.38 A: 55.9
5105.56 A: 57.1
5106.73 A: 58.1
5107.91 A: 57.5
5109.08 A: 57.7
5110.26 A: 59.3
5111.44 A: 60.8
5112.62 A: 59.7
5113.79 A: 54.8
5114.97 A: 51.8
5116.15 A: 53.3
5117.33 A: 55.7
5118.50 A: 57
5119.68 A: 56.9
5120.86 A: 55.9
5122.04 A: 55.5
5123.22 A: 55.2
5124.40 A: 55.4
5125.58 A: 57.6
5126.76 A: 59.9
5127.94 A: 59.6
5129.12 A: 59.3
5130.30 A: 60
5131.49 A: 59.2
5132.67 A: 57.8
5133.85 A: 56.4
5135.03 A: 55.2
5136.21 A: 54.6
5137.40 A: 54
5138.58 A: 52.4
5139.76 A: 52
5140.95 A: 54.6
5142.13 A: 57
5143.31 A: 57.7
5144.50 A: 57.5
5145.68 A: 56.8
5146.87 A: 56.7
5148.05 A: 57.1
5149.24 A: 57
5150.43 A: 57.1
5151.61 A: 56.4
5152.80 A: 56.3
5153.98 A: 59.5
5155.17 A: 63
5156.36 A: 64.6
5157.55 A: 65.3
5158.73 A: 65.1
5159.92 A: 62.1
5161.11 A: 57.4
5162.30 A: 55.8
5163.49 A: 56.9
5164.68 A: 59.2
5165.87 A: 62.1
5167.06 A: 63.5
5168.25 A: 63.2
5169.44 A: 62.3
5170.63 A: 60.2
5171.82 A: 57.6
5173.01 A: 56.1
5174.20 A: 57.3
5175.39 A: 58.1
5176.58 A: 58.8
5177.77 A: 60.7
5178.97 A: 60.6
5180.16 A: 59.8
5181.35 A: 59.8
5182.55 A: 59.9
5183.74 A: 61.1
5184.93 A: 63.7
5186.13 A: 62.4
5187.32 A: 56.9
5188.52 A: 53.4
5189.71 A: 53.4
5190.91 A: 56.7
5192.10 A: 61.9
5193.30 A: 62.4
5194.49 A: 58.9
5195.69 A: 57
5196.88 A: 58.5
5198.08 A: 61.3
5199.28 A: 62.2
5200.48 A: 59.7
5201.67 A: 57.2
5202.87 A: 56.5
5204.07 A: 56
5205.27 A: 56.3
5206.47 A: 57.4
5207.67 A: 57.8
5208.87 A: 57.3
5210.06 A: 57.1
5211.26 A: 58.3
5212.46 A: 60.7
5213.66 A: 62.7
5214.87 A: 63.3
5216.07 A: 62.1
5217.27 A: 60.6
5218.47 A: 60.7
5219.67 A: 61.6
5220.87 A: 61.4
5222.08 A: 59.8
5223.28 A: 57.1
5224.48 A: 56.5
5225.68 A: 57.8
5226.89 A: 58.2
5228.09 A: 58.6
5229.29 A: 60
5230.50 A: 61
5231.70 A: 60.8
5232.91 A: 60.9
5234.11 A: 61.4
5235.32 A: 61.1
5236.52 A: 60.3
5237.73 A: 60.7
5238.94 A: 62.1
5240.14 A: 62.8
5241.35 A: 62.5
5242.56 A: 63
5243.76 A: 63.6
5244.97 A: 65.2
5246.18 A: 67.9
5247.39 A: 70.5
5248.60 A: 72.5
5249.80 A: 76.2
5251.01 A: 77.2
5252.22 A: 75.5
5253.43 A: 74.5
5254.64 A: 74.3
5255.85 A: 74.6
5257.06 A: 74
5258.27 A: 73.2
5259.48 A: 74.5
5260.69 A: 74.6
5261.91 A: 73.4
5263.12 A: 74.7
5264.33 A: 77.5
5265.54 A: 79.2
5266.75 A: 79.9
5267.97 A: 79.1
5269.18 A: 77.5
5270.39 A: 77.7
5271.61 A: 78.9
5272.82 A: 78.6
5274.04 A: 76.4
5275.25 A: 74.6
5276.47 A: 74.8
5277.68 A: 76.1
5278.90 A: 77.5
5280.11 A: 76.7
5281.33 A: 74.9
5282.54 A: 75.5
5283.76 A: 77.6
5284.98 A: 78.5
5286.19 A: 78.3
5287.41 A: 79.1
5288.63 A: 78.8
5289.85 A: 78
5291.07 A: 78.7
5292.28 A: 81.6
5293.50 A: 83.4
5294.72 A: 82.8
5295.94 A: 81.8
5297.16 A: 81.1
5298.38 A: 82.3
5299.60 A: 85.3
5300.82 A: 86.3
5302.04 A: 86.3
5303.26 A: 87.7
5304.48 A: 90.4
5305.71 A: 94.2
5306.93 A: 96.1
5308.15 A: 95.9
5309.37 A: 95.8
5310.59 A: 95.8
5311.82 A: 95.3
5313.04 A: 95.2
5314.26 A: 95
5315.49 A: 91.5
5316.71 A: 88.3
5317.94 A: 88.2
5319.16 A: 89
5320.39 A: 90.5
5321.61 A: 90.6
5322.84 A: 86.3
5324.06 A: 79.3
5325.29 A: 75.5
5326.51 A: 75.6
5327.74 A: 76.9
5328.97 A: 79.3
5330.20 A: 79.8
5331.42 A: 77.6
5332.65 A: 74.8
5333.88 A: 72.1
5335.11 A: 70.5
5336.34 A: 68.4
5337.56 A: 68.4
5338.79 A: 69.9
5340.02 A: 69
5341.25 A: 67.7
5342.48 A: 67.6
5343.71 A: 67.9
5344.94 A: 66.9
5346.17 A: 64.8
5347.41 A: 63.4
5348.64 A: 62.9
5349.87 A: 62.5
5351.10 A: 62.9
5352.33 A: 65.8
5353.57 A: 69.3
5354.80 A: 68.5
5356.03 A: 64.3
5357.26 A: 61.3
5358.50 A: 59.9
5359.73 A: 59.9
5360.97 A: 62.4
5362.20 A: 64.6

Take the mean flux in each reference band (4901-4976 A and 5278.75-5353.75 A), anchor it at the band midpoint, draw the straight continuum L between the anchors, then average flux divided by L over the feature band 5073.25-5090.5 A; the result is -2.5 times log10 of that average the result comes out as 0.21 mag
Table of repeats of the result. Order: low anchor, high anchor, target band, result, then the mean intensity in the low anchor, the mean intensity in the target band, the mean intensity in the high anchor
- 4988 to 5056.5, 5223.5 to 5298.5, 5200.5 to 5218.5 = 0.17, 57.8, 58.9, 72.2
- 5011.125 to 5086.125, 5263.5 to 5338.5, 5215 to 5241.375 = 0.23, 56.9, 60.4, 81.9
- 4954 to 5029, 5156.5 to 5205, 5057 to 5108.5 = 0.07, 58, 55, 59.5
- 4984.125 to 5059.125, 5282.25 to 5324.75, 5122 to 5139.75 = 0.21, 57.6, 56.7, 86.4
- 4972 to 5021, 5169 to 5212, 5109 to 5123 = 0.04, 57.9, 56.4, 58.7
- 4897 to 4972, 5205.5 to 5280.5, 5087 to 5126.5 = 0.16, 58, 54.8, 67.5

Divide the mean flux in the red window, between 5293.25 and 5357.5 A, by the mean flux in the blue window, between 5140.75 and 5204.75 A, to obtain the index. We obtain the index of 1.34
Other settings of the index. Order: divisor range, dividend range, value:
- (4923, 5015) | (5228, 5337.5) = 1.33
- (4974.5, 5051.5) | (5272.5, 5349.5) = 1.39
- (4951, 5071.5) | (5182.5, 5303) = 1.18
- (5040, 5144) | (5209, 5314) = 1.31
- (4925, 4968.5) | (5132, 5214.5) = 1.00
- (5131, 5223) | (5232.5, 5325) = 1.34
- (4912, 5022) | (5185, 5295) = 1.15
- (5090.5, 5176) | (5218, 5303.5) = 1.27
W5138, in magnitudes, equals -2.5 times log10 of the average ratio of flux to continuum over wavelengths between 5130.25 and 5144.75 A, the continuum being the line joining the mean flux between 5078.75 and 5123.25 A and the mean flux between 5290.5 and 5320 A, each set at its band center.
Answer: 0.10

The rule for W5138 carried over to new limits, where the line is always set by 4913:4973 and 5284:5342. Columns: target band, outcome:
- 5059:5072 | 0.18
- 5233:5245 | 0.25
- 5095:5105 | 0.24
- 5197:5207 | 0.28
